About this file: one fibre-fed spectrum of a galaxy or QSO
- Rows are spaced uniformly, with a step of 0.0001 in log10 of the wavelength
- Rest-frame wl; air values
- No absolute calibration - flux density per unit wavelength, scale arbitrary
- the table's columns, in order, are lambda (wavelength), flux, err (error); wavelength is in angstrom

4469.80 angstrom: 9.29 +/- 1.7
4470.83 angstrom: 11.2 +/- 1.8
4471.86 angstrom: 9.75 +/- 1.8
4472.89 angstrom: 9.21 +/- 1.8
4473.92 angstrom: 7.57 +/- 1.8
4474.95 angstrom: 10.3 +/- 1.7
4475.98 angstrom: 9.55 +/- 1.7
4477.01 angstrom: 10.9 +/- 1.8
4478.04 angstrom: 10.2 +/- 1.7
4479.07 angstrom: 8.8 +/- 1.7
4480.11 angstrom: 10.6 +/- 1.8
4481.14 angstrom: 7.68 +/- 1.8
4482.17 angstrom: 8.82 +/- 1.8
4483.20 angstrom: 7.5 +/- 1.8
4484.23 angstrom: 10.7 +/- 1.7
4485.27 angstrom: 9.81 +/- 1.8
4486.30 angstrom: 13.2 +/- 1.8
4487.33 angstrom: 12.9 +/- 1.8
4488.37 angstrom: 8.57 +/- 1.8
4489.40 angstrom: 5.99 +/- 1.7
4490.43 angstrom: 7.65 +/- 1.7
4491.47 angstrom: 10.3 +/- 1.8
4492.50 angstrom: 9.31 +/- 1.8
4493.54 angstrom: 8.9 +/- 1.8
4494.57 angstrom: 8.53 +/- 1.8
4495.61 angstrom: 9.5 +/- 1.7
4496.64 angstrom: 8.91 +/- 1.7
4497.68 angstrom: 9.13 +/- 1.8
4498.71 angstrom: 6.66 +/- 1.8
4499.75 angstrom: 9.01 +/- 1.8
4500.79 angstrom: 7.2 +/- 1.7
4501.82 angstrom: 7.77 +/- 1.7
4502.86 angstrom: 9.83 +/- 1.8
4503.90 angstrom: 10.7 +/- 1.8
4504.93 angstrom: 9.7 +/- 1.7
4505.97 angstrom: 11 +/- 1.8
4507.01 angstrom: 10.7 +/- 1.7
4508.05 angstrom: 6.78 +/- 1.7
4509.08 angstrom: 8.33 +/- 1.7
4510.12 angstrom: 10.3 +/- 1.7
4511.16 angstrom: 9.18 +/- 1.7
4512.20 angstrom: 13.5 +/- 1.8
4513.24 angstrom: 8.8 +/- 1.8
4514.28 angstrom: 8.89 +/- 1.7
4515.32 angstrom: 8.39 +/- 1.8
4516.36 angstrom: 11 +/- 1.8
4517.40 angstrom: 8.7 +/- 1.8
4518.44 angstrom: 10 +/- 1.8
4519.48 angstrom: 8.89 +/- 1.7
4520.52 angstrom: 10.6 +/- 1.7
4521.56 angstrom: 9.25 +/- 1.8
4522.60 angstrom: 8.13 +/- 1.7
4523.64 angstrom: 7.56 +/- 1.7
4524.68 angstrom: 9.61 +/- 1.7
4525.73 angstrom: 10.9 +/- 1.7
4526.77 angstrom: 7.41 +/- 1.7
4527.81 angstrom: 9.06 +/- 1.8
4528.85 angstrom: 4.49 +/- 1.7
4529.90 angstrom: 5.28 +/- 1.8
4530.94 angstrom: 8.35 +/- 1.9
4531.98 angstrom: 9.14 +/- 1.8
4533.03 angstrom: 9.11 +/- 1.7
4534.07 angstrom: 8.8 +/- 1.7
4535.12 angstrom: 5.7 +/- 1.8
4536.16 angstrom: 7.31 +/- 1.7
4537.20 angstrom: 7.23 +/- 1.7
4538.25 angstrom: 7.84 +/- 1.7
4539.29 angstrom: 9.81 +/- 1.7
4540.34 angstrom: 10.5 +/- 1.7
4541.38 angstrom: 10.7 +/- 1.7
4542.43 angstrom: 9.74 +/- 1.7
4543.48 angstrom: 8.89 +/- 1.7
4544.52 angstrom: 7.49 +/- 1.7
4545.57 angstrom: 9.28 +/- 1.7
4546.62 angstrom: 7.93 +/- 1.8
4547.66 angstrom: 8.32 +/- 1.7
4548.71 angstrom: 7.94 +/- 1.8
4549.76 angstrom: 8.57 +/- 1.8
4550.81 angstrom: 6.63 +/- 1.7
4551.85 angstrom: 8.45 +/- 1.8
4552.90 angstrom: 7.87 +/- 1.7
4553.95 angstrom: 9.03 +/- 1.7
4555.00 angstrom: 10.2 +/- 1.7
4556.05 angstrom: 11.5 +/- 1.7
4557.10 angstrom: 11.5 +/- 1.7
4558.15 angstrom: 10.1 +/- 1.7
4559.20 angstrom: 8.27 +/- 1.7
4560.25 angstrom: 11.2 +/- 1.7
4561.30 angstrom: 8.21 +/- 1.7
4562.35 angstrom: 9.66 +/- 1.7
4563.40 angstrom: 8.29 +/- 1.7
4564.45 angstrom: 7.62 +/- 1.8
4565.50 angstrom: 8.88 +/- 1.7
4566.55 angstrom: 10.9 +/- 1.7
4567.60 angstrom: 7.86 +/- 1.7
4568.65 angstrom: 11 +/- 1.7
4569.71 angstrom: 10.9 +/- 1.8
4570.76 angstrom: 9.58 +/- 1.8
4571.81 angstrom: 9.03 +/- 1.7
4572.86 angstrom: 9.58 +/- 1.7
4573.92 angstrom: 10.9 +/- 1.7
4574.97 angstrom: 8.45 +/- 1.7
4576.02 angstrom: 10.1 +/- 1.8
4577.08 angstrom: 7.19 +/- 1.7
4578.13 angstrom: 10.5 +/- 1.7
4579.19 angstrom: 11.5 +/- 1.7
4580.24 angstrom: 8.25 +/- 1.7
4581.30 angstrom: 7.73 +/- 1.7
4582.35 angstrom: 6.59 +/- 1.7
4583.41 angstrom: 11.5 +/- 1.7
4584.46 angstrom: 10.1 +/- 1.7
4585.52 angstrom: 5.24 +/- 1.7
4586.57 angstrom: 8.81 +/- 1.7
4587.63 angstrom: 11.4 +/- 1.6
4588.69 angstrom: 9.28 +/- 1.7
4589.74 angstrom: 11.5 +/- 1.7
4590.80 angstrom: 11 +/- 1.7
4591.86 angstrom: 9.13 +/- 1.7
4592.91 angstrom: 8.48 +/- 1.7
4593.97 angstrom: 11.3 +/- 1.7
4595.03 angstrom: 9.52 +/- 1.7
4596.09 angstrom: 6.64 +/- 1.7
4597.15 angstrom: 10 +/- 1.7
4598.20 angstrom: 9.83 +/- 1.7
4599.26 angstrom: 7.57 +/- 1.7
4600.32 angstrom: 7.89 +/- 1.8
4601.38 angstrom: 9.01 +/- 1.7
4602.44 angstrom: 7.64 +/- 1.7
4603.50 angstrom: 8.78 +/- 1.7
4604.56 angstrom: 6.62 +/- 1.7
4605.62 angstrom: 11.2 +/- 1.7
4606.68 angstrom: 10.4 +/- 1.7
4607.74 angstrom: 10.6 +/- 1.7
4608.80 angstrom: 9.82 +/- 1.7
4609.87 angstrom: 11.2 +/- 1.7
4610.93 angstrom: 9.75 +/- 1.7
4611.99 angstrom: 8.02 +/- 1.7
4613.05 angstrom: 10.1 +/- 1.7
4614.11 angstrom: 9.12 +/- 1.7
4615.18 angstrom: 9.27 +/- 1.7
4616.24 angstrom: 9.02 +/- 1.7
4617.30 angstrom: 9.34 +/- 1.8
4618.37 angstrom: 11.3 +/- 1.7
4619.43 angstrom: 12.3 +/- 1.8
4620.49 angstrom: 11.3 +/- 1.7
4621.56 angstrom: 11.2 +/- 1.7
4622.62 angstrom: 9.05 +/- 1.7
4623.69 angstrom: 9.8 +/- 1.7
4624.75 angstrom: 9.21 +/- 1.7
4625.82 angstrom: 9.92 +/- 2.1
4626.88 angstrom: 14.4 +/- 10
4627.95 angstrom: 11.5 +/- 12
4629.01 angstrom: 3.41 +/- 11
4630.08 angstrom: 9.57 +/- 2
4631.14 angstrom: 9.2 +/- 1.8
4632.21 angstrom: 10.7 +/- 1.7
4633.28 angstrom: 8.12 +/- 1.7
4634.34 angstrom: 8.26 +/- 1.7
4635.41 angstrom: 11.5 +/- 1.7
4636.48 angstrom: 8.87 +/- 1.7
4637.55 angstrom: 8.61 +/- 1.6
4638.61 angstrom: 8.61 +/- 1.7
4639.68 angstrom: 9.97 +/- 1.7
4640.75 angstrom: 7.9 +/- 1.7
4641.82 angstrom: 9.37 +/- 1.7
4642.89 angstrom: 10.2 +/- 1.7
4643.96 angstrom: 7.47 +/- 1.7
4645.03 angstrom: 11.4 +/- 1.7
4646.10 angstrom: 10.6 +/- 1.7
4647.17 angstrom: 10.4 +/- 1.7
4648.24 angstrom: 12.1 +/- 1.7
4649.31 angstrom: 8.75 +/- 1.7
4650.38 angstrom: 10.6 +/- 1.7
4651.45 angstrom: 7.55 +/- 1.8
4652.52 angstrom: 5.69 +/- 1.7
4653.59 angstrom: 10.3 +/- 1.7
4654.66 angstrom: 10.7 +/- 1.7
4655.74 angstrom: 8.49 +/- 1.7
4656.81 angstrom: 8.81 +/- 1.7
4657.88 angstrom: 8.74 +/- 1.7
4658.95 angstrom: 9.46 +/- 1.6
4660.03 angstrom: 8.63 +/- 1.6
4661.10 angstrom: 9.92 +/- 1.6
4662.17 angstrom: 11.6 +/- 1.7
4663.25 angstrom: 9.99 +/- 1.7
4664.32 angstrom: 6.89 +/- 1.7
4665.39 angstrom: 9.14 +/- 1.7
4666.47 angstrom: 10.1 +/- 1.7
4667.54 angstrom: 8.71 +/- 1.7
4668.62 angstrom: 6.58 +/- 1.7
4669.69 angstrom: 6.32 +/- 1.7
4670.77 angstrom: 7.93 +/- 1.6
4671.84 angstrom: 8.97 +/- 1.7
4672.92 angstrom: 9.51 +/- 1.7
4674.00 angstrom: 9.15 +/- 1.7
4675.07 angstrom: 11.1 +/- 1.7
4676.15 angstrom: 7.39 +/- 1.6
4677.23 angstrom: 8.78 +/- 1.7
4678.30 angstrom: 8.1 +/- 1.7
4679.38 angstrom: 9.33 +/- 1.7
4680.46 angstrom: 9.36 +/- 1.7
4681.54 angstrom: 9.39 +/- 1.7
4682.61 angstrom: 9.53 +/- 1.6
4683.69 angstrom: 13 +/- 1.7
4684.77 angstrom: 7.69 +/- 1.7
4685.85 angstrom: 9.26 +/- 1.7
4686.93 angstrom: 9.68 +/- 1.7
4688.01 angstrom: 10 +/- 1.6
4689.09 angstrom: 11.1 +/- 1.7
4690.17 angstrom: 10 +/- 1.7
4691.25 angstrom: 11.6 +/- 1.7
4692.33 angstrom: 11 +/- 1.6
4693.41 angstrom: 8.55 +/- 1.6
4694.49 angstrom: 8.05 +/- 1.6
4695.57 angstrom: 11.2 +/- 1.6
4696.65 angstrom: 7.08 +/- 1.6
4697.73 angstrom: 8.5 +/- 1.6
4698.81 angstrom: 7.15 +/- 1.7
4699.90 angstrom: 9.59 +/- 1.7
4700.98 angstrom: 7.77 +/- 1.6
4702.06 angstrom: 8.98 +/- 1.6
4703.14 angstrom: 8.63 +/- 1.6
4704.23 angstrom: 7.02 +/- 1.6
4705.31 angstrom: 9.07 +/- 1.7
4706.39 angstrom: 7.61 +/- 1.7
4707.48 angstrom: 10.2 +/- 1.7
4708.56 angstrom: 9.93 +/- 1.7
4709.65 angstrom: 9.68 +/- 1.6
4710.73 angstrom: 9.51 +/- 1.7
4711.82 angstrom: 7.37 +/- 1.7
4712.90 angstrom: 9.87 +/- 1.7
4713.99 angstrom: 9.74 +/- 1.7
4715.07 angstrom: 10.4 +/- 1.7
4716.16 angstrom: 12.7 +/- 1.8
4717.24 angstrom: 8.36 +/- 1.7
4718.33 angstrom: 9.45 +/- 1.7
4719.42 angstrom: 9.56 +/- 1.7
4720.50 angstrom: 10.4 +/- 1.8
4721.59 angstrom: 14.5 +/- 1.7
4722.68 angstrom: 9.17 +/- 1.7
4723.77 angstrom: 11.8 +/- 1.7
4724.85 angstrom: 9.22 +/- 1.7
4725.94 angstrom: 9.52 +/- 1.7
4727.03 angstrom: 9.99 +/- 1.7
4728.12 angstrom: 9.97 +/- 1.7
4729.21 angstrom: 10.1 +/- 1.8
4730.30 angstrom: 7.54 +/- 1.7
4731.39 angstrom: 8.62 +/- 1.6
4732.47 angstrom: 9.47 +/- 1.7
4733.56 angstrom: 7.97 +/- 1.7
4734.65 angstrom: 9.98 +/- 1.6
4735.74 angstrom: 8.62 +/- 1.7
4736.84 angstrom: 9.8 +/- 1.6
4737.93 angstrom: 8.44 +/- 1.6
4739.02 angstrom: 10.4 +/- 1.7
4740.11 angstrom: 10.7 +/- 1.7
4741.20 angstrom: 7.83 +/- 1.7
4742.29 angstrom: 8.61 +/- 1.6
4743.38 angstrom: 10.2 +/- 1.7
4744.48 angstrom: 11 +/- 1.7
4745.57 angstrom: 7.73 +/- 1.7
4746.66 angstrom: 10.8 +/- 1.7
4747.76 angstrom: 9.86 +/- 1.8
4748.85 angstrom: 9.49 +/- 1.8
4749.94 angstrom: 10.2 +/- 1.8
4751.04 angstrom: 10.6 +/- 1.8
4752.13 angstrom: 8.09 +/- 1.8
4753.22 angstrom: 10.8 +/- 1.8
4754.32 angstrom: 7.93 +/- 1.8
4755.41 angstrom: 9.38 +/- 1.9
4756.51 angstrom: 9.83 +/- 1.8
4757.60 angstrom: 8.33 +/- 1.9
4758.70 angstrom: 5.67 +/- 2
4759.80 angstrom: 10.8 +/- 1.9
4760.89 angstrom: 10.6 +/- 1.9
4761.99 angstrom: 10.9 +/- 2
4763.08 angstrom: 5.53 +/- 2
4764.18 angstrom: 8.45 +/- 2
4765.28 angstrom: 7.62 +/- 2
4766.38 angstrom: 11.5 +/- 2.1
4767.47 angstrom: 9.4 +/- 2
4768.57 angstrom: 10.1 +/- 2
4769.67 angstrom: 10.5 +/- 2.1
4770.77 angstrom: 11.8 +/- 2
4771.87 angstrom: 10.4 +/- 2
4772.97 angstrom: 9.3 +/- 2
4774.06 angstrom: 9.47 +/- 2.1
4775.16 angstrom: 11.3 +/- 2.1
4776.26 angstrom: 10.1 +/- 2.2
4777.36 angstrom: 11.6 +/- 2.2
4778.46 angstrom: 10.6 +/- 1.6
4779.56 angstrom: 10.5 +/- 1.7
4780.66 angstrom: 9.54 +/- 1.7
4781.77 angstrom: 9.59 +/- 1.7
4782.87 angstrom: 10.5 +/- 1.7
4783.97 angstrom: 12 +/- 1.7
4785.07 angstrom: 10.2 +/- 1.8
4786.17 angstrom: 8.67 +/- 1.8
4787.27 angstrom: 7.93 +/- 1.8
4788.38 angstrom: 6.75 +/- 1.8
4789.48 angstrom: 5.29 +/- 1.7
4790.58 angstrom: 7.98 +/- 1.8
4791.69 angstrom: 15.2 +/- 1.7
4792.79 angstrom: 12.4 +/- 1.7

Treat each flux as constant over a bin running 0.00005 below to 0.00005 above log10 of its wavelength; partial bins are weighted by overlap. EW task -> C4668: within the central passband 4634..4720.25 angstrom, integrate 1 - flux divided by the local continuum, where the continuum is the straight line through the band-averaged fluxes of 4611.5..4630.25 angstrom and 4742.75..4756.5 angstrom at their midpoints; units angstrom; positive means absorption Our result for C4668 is 4.7 angstrom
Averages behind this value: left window 9.89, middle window 9.26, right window 9.67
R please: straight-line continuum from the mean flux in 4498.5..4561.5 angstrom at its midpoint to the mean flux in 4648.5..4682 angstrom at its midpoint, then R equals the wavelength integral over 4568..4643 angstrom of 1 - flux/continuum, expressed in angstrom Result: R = -4.8 angstrom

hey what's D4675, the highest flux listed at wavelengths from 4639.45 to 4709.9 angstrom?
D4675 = 13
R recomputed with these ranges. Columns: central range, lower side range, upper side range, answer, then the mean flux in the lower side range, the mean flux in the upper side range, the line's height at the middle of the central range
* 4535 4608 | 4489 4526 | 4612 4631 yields 3.5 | 9.15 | 9.92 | 9.58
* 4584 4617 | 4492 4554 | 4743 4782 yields -0.8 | 8.77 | 9.71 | 9.07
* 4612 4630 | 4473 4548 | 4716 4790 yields -1.3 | 9.02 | 9.6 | 9.28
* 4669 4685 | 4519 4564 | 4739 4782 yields 0.5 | 8.71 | 9.67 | 9.3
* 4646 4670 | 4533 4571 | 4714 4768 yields 0.4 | 8.99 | 9.55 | 9.3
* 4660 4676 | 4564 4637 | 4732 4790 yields 0.9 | 9.5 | 9.49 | 9.49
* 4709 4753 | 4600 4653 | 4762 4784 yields 0.7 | 9.54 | 9.97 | 9.84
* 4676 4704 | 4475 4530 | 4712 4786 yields 1.1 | 9.19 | 9.76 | 9.62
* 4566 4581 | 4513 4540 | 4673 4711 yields -1.7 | 8.48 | 9.26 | 8.7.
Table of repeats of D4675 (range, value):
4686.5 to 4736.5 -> 14.5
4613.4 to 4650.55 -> 14.4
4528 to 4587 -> 11.5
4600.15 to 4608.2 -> 11.2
